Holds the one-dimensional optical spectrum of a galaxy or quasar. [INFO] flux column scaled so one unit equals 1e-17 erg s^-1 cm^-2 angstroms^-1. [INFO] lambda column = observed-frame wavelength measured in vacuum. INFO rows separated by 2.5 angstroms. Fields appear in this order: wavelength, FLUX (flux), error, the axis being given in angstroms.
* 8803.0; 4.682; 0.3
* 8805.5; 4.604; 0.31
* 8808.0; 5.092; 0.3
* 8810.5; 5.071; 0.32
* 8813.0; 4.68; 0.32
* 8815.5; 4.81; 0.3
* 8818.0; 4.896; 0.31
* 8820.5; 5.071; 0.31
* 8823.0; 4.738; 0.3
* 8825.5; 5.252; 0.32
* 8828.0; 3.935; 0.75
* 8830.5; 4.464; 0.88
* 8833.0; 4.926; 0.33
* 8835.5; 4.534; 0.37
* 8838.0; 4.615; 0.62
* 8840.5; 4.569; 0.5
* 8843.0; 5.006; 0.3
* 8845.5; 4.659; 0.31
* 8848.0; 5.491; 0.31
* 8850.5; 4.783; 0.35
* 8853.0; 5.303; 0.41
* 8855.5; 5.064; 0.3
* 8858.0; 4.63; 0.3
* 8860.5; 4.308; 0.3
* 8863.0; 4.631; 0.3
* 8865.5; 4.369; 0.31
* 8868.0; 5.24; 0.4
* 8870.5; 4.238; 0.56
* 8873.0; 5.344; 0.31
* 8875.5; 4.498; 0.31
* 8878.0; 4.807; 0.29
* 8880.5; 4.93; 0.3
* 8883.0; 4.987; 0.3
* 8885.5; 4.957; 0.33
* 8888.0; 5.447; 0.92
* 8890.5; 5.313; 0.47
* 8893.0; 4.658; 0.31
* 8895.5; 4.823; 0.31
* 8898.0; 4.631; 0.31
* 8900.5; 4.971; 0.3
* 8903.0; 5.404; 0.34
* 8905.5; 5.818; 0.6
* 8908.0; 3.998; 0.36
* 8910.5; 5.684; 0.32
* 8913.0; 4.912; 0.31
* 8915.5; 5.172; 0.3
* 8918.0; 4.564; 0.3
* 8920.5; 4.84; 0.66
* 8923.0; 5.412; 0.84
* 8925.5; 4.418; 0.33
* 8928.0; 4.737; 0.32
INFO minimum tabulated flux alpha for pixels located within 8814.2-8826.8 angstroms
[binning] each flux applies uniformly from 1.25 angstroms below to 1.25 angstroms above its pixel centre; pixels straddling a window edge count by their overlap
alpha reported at 4.738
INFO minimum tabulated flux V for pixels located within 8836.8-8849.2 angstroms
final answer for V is 4.569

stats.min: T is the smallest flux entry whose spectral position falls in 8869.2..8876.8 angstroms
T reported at 4.238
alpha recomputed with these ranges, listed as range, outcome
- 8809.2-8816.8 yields 4.68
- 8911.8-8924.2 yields 4.564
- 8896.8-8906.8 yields 4.631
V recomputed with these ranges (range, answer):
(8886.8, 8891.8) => 5.313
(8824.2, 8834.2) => 3.935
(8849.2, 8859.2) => 4.63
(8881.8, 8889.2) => 4.957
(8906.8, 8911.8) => 3.998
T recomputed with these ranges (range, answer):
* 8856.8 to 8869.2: 4.308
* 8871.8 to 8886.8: 4.498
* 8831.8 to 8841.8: 4.534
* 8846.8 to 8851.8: 4.783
